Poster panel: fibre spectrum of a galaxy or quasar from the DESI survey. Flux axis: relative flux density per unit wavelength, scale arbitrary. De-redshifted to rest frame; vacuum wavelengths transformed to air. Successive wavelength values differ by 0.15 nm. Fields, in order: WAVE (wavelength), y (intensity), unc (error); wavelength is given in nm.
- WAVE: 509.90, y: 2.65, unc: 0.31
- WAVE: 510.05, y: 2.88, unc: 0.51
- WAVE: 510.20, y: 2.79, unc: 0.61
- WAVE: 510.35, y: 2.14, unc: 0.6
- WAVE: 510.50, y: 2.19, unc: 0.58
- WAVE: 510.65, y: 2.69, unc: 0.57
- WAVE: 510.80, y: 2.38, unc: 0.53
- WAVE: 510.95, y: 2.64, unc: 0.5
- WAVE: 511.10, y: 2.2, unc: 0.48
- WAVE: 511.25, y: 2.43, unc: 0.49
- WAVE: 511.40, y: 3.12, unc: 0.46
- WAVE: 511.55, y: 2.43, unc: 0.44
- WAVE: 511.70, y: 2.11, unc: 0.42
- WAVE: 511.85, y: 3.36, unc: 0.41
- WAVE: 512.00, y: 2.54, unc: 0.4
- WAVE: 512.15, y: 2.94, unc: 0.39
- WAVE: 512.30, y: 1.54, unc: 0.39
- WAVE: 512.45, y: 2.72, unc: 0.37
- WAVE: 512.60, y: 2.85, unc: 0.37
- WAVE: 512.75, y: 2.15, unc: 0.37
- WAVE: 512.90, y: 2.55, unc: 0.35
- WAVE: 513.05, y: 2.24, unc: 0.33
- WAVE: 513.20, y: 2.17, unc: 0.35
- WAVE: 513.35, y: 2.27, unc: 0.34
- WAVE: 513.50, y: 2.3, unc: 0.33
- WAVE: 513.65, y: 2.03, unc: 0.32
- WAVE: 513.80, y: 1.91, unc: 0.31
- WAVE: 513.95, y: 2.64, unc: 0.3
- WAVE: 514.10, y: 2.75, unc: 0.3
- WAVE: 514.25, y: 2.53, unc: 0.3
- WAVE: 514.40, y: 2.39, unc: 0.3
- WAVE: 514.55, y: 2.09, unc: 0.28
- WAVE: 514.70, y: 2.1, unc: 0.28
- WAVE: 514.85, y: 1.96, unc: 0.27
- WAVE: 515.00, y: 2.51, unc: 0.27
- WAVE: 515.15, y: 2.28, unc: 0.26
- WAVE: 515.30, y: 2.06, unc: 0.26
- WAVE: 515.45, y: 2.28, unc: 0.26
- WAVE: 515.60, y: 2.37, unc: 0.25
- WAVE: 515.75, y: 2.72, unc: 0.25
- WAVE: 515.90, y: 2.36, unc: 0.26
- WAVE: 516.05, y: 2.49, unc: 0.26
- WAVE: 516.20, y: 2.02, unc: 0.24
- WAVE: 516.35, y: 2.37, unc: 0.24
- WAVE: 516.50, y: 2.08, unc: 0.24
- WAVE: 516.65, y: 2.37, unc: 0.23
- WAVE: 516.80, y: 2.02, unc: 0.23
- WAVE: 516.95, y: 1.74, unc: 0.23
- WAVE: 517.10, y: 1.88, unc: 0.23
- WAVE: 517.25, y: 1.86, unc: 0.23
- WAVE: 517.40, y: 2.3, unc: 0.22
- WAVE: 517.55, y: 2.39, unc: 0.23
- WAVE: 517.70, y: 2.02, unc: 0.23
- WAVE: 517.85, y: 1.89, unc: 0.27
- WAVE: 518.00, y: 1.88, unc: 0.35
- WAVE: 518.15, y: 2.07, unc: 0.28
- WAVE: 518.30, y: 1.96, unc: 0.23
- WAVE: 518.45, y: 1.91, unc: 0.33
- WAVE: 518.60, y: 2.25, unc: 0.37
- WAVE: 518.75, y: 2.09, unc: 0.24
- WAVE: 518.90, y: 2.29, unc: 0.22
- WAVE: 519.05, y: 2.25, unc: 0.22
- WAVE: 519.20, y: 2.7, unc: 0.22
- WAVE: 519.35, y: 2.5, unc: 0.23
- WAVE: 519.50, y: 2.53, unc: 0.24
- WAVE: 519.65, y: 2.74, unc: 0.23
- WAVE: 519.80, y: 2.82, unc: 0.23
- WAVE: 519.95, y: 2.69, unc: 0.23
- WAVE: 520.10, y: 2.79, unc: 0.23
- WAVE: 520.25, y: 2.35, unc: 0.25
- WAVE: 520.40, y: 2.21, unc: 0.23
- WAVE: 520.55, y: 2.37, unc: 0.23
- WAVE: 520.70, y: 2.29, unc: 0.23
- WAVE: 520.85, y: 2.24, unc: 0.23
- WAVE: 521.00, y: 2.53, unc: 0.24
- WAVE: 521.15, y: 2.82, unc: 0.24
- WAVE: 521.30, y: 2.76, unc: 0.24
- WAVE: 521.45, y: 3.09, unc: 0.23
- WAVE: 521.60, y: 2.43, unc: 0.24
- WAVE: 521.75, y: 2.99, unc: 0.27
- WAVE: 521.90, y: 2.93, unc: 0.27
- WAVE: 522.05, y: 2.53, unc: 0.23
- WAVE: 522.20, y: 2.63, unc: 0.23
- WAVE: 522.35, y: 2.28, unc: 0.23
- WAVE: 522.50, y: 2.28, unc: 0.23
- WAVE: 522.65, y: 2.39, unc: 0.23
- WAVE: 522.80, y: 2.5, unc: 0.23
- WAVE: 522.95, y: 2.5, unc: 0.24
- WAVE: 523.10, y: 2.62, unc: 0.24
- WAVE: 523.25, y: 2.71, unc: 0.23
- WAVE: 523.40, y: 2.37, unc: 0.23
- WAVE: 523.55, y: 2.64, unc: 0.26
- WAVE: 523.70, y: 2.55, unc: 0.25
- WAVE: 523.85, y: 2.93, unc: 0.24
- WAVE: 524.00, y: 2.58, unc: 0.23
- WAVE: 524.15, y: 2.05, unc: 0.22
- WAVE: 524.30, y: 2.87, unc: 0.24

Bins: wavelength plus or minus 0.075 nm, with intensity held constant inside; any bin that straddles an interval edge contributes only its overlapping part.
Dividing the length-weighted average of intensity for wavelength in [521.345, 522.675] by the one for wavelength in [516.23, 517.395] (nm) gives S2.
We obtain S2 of 1.28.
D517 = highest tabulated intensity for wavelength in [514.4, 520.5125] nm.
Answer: 2.82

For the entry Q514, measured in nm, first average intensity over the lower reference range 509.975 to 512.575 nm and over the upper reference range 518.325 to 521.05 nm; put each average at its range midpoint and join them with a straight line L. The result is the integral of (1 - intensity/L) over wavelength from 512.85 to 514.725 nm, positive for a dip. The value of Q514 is 0.15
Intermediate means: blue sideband 2.54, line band 2.31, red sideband 2.41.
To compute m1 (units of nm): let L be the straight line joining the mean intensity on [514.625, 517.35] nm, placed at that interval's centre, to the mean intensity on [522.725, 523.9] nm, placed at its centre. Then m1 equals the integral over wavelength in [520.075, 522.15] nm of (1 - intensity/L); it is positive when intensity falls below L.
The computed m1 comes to -0.10 nm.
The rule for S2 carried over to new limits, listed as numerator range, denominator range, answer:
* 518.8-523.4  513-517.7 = 1.14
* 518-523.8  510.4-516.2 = 1.04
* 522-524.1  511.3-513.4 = 1.01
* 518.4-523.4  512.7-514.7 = 1.09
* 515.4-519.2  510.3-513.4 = 0.88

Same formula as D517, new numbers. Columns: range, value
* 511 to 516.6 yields 3.36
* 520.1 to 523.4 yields 3.09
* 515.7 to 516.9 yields 2.72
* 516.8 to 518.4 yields 2.39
